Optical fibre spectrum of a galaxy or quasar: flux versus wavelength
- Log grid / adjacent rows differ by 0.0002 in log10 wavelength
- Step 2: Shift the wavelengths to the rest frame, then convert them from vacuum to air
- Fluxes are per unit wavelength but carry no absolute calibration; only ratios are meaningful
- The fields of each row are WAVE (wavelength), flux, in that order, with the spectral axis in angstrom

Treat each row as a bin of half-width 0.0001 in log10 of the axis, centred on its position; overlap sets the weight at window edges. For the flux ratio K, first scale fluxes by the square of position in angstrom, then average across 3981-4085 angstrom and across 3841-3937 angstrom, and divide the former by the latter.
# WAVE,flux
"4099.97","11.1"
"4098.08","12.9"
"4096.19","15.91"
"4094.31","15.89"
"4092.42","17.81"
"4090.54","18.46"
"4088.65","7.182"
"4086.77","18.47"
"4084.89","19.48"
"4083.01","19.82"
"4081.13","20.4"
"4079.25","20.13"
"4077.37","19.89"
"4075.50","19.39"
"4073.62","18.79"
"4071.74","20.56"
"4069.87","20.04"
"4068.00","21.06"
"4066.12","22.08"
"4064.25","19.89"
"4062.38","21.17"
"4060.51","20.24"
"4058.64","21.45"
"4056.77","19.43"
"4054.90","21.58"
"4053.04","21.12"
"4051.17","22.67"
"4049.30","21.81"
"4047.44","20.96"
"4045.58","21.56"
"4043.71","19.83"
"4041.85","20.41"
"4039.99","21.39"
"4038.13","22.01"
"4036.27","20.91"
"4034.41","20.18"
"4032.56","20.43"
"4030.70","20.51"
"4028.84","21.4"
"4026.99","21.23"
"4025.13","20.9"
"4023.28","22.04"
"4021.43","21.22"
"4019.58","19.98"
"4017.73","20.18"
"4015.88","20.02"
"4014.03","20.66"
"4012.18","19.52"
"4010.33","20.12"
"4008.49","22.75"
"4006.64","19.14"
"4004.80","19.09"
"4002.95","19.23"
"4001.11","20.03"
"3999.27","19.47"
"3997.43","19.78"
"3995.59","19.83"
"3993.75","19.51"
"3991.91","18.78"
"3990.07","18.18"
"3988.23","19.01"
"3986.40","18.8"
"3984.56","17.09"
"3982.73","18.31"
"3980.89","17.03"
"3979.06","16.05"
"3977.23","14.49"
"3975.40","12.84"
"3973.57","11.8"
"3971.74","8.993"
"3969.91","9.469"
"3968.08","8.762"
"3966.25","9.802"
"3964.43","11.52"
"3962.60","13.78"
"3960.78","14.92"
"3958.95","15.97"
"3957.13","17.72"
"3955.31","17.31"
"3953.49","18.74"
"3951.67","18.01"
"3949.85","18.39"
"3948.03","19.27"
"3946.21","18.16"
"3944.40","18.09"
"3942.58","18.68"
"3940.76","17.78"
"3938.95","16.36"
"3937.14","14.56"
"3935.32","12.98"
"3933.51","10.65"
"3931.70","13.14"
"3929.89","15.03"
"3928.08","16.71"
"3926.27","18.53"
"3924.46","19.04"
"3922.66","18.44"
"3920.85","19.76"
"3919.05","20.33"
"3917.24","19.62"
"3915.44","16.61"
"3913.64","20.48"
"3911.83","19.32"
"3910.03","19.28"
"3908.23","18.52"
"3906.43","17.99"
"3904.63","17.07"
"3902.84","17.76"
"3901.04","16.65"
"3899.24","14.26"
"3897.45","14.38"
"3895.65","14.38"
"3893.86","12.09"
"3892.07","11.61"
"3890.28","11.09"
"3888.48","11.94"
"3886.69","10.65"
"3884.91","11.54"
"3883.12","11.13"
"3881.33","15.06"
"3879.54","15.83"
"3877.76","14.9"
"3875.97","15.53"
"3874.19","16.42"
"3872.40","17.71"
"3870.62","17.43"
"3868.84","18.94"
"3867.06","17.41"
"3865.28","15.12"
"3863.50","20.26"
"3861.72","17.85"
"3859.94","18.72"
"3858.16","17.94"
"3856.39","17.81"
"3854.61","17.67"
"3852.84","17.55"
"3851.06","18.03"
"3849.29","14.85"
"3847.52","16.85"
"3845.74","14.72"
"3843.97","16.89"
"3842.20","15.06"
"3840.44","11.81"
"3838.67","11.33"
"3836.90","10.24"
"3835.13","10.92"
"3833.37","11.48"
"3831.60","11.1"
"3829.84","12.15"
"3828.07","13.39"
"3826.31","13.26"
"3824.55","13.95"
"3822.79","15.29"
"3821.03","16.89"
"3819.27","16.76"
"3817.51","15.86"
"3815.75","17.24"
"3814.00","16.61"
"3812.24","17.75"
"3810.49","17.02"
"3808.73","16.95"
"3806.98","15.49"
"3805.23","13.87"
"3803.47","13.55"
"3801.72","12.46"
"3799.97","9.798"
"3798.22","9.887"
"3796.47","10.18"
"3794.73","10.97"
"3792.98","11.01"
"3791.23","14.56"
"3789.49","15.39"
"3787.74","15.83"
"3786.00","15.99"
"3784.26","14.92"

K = 1.35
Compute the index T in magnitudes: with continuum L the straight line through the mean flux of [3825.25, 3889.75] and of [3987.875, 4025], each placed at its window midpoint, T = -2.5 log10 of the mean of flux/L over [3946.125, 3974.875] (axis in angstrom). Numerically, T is 0.26 mag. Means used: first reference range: 15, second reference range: 20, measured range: 14.4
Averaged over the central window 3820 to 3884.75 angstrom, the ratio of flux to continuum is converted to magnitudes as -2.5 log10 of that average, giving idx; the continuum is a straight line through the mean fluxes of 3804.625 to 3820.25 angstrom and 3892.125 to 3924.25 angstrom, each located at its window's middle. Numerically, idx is 0.105 mag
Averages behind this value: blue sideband 16.4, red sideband 17.4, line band 15.3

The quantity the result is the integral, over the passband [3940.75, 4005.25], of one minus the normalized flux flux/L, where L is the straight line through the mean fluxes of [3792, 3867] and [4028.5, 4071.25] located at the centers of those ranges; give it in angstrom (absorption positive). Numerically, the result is 7.89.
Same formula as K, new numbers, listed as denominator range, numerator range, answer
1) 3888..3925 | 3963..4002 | 0.97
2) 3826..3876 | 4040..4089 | 1.45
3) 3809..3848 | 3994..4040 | 1.56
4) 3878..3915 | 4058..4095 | 1.39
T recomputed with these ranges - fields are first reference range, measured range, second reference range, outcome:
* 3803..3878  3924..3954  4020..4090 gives 0.071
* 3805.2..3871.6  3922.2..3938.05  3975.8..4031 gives 0.154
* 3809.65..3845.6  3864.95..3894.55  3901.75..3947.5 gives 0.109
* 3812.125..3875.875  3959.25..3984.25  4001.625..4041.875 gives 0.418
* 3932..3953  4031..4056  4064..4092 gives -0.151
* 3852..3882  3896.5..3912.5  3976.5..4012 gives 0.029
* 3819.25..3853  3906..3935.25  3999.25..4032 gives -0.037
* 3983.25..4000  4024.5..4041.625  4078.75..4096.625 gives -0.152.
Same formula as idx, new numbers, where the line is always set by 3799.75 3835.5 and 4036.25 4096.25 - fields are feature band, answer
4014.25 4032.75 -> -0.11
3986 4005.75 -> -0.06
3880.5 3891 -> 0.32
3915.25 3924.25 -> -0.15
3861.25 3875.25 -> -0.13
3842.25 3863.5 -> -0.13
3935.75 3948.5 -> -0.01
